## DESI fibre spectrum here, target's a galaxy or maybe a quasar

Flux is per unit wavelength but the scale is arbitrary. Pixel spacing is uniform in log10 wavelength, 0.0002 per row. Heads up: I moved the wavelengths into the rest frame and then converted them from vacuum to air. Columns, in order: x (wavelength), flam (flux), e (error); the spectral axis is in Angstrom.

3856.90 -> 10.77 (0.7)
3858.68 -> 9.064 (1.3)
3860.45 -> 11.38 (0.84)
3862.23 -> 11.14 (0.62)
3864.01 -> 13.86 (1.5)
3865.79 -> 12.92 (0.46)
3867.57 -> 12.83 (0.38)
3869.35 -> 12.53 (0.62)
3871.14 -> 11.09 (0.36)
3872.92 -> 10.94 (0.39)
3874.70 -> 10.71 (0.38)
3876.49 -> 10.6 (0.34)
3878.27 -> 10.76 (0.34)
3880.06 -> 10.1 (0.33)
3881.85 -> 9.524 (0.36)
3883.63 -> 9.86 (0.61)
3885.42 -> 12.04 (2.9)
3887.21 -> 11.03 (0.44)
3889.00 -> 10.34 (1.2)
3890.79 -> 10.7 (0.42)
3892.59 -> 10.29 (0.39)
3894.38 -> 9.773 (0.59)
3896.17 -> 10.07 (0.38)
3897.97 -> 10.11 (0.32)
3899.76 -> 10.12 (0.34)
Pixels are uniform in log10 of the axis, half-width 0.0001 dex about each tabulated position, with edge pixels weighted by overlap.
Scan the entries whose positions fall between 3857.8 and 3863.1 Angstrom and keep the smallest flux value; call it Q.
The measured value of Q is 9.064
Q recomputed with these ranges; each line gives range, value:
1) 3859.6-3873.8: 10.94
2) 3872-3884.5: 9.524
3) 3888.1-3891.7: 10.34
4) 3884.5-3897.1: 9.773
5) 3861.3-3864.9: 11.14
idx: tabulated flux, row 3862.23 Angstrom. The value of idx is 11.14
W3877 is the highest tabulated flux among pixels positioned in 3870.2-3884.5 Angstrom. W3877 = 11.09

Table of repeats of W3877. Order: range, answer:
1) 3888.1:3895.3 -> 10.7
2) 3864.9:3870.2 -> 12.92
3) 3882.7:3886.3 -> 12.04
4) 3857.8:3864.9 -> 13.86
